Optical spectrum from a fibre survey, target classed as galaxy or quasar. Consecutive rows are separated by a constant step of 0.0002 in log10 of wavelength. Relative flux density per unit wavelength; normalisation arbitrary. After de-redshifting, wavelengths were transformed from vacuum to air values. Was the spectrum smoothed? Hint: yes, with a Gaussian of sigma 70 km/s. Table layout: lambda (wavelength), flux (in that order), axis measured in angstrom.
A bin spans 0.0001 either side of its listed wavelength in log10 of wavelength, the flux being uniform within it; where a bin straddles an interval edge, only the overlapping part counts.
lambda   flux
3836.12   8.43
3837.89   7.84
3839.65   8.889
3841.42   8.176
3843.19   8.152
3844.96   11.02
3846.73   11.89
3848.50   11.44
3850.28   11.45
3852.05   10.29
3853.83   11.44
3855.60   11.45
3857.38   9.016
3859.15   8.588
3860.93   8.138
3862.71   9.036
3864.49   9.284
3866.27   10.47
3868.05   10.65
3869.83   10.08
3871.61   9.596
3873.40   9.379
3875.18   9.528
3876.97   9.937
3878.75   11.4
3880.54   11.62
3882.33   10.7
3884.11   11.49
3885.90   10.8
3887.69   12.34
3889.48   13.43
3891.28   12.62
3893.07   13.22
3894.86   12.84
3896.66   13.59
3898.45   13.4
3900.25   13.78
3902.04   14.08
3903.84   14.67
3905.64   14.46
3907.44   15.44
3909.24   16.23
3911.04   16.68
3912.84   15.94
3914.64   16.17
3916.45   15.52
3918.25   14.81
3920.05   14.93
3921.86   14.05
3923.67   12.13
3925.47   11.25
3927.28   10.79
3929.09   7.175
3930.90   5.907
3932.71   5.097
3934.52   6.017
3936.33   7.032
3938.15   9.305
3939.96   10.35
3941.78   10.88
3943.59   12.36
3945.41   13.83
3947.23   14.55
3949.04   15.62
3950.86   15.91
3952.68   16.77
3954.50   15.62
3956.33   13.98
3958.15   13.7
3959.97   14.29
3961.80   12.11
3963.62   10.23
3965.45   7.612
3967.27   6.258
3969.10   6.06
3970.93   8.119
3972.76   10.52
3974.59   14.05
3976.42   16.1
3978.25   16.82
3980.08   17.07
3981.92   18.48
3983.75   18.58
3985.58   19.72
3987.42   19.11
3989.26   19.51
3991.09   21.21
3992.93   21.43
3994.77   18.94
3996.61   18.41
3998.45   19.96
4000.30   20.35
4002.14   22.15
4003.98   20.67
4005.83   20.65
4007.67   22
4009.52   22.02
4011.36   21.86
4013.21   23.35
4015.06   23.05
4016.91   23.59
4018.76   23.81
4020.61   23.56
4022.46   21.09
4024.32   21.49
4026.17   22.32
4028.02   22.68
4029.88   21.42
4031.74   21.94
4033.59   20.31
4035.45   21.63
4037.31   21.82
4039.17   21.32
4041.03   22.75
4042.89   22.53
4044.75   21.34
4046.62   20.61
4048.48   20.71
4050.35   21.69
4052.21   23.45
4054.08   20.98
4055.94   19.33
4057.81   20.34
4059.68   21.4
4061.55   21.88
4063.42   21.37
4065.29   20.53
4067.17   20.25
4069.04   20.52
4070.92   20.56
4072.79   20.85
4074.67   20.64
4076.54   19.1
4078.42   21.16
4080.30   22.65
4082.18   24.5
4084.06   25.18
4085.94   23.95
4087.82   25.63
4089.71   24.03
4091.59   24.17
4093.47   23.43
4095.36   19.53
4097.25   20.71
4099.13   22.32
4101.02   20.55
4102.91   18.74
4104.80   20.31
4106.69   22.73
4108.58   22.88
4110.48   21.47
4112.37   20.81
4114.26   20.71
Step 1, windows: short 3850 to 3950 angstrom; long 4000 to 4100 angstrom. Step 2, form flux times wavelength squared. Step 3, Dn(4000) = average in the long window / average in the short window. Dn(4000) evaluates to 2.02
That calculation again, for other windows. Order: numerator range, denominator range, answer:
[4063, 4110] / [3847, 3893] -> 2.29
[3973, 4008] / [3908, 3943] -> 1.69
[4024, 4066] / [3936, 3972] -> 1.91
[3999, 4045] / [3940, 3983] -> 1.74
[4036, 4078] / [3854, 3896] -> 2.16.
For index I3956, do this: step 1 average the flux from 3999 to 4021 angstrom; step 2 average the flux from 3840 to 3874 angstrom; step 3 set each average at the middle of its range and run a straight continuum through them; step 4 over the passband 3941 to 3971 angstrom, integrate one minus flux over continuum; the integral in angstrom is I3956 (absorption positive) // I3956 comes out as 9.1 angstrom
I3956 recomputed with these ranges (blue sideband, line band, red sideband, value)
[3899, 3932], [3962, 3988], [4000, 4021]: 7.89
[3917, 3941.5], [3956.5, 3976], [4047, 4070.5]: 3.75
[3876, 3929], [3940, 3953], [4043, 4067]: 1.41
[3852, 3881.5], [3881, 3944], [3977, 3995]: 4.44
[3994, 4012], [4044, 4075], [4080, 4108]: 1.25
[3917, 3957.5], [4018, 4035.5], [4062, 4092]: -3.44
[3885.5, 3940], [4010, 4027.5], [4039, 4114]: -4.05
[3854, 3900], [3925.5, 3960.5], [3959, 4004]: 6.52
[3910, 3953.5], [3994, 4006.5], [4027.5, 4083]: -2.09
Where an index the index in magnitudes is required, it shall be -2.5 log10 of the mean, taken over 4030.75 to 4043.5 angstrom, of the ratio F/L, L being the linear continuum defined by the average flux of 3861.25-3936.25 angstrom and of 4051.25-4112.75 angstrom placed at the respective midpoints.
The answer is -0.13 mag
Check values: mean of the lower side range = 11.9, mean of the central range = 21.7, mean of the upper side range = 21.7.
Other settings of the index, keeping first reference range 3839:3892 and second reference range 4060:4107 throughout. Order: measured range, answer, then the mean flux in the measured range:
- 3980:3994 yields -0.166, 19.5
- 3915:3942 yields 0.285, 10.4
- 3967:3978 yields 0.429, 10.8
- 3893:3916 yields -0.181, 14.7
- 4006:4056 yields -0.158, 22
